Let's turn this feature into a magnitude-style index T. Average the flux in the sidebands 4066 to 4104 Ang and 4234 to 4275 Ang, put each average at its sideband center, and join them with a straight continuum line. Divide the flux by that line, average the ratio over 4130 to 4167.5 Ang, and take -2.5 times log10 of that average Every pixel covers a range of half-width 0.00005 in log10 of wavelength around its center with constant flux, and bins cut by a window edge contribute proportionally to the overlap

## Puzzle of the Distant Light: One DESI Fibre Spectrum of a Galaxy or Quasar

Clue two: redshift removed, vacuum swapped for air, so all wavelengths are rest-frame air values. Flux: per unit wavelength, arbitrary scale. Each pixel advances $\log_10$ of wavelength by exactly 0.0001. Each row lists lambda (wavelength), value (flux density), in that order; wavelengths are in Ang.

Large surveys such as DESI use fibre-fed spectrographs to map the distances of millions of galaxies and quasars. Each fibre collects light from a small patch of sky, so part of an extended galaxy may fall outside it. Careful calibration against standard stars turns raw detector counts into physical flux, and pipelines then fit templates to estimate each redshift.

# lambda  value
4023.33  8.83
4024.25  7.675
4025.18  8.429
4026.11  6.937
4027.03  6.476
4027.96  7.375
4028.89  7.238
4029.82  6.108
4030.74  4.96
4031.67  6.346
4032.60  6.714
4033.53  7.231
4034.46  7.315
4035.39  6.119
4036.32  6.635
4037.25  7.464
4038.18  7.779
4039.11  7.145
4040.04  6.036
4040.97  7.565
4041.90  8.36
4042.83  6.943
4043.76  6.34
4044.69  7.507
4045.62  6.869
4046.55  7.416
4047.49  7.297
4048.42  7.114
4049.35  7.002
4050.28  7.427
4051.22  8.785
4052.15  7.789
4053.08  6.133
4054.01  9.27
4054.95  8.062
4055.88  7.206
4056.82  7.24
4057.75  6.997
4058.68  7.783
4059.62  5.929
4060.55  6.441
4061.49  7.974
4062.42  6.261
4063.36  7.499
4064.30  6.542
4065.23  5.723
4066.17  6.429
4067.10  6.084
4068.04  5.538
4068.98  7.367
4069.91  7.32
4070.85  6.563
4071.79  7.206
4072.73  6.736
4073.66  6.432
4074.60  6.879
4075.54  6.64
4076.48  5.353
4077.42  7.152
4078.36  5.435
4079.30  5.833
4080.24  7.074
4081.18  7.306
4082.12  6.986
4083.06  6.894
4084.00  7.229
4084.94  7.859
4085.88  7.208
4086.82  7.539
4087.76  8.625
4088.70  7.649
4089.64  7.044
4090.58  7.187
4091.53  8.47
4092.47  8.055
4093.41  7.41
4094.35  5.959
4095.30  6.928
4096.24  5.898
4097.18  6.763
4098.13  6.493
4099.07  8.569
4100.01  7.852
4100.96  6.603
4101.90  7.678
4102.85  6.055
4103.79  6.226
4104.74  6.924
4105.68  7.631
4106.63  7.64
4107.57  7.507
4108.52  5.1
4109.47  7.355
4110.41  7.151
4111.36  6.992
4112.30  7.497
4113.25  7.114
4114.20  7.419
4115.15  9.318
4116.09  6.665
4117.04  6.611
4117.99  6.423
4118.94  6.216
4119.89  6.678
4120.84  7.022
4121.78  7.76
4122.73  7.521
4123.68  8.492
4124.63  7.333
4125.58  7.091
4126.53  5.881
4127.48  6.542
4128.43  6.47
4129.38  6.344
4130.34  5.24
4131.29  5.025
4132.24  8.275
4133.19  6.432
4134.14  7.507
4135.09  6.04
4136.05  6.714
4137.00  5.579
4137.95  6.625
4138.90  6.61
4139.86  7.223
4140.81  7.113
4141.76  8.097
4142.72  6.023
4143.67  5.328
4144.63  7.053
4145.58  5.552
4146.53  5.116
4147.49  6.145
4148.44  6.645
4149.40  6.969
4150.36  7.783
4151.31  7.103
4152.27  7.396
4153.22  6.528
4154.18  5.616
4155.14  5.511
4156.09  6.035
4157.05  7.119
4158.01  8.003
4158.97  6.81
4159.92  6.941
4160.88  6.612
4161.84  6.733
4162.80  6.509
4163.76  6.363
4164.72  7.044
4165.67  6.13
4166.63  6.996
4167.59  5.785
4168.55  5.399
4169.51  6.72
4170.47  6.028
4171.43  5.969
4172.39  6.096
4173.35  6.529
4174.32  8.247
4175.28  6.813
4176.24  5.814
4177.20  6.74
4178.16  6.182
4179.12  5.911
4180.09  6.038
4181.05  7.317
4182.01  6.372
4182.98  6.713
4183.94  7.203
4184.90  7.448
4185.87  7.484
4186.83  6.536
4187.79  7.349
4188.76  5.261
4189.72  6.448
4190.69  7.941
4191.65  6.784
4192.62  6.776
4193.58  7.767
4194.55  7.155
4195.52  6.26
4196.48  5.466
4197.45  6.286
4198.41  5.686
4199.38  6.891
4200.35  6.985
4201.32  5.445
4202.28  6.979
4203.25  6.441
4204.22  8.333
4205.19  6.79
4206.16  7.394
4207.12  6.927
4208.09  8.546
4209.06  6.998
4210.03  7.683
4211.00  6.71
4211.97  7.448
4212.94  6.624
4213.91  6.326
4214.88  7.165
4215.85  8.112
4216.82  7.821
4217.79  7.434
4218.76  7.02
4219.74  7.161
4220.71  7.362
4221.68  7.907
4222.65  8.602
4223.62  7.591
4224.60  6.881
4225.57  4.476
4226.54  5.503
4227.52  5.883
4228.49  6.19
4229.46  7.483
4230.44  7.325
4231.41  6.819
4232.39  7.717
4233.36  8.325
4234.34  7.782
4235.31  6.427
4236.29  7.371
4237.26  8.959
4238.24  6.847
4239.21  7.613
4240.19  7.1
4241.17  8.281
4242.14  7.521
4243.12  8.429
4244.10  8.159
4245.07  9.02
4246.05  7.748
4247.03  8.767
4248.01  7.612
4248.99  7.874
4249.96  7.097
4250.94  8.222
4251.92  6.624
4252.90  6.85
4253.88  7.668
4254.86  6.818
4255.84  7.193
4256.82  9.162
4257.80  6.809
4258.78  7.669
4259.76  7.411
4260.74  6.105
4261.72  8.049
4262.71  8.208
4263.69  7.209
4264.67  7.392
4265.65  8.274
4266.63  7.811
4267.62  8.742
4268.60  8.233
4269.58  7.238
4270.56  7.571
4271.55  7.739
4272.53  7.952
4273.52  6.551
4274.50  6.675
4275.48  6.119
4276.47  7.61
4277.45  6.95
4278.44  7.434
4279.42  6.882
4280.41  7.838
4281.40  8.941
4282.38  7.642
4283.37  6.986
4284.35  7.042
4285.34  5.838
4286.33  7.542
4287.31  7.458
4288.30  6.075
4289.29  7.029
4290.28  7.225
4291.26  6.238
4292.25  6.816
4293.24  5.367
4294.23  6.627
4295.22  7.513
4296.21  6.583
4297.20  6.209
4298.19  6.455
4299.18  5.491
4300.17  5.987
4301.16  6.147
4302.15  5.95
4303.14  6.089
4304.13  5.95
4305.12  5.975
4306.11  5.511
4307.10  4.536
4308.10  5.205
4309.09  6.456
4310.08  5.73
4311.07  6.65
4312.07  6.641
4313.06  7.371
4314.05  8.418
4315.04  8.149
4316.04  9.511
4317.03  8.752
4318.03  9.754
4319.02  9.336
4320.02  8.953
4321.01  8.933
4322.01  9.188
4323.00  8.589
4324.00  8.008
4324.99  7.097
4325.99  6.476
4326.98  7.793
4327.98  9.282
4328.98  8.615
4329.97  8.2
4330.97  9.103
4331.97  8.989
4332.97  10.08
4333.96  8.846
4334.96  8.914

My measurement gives 0.10 mag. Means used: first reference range 6.95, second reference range 7.64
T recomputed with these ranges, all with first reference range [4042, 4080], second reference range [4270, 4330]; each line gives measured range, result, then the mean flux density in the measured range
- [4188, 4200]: 0.08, 6.58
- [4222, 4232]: 0.06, 6.7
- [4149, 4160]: 0.03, 6.81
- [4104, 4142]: 0.01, 6.92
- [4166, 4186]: 0.08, 6.54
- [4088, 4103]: -0.04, 7.21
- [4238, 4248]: -0.12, 7.96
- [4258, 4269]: -0.08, 7.71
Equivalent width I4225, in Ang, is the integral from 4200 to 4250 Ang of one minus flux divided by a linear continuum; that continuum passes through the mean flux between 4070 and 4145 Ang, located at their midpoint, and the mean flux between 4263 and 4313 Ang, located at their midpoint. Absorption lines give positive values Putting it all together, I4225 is -3.5 Ang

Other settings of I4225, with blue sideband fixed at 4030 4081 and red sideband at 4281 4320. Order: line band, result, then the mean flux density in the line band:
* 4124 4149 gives 1.5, 6.47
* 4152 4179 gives 1.5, 6.51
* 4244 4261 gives -1.8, 7.61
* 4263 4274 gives -1.3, 7.71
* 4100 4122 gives -0.4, 7.04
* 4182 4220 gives -0.4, 6.96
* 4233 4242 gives -1.0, 7.62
